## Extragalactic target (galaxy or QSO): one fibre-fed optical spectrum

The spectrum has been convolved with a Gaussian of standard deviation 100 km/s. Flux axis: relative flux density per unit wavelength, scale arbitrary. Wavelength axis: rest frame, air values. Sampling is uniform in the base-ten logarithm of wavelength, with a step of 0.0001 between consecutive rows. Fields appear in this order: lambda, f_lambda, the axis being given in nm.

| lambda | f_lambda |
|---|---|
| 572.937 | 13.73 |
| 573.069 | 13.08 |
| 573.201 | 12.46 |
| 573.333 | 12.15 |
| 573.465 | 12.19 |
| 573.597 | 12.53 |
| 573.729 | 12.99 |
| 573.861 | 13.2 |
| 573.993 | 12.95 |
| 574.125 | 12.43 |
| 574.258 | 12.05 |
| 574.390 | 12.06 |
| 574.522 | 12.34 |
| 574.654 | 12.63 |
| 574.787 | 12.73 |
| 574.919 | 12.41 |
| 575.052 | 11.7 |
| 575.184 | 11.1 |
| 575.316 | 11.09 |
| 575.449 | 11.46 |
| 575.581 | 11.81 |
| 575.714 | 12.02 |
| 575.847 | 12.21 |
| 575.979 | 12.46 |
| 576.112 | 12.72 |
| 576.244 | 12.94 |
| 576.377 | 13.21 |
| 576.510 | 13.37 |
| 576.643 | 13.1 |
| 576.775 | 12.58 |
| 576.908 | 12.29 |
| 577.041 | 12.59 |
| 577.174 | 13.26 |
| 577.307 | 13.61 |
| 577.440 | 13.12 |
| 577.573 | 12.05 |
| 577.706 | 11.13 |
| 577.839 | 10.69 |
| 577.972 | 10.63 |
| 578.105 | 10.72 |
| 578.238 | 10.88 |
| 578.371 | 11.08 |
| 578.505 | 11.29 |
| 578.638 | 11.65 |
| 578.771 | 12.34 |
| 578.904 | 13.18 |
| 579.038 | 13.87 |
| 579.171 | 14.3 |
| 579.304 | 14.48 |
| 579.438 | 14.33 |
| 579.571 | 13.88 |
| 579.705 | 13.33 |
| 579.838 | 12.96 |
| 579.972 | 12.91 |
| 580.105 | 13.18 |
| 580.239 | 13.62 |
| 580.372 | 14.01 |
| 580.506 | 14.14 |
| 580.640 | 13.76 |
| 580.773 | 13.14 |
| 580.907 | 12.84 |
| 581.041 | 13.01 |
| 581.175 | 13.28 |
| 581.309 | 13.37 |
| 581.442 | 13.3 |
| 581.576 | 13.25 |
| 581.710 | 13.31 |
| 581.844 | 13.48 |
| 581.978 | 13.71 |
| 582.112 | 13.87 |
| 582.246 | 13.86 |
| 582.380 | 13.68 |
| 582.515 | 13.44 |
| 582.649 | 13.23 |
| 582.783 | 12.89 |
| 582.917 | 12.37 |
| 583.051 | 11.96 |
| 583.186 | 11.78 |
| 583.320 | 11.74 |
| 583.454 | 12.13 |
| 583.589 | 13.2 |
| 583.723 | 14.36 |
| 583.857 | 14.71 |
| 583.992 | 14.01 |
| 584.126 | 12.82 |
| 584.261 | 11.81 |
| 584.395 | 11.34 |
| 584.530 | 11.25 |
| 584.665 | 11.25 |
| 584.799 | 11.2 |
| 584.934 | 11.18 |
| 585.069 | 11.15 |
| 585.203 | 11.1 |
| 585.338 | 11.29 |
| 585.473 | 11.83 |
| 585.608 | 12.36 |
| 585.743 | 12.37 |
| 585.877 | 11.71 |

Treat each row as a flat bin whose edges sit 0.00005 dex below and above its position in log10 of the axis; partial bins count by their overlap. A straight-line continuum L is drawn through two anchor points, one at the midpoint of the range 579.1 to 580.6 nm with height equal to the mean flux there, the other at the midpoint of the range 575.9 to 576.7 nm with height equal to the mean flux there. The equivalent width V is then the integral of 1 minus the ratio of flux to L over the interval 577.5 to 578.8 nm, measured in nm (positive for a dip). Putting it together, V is 0.208 nm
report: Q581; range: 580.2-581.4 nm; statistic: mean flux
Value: 13.5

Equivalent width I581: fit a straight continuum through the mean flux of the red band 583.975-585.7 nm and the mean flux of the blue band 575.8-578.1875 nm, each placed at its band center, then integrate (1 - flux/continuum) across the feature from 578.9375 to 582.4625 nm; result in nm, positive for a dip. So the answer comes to -0.447 nm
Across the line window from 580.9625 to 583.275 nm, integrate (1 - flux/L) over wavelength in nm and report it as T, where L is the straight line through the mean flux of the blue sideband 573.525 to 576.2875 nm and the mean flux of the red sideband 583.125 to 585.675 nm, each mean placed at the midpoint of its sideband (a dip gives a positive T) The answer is -0.186 nm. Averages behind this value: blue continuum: 12.3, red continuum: 12.1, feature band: 13.1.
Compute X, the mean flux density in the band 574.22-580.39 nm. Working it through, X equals 12.5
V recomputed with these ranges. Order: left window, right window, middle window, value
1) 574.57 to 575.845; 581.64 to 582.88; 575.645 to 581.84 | -0.066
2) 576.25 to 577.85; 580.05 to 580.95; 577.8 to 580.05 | 0.107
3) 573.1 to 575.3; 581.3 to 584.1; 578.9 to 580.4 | -0.090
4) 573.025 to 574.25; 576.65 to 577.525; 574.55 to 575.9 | 0.088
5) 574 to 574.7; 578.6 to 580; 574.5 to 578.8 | 0.251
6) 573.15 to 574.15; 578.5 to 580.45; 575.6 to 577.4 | 0.029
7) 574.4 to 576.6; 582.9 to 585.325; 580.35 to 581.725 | -0.134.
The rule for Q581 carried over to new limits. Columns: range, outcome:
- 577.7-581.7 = 12.9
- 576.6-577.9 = 12.4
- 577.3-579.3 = 12.1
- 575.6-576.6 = 12.7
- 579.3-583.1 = 13.4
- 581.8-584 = 13.2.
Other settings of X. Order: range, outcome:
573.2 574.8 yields 12.5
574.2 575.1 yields 12.3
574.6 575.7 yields 11.9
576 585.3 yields 12.8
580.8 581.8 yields 13.2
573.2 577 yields 12.4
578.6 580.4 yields 13.5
